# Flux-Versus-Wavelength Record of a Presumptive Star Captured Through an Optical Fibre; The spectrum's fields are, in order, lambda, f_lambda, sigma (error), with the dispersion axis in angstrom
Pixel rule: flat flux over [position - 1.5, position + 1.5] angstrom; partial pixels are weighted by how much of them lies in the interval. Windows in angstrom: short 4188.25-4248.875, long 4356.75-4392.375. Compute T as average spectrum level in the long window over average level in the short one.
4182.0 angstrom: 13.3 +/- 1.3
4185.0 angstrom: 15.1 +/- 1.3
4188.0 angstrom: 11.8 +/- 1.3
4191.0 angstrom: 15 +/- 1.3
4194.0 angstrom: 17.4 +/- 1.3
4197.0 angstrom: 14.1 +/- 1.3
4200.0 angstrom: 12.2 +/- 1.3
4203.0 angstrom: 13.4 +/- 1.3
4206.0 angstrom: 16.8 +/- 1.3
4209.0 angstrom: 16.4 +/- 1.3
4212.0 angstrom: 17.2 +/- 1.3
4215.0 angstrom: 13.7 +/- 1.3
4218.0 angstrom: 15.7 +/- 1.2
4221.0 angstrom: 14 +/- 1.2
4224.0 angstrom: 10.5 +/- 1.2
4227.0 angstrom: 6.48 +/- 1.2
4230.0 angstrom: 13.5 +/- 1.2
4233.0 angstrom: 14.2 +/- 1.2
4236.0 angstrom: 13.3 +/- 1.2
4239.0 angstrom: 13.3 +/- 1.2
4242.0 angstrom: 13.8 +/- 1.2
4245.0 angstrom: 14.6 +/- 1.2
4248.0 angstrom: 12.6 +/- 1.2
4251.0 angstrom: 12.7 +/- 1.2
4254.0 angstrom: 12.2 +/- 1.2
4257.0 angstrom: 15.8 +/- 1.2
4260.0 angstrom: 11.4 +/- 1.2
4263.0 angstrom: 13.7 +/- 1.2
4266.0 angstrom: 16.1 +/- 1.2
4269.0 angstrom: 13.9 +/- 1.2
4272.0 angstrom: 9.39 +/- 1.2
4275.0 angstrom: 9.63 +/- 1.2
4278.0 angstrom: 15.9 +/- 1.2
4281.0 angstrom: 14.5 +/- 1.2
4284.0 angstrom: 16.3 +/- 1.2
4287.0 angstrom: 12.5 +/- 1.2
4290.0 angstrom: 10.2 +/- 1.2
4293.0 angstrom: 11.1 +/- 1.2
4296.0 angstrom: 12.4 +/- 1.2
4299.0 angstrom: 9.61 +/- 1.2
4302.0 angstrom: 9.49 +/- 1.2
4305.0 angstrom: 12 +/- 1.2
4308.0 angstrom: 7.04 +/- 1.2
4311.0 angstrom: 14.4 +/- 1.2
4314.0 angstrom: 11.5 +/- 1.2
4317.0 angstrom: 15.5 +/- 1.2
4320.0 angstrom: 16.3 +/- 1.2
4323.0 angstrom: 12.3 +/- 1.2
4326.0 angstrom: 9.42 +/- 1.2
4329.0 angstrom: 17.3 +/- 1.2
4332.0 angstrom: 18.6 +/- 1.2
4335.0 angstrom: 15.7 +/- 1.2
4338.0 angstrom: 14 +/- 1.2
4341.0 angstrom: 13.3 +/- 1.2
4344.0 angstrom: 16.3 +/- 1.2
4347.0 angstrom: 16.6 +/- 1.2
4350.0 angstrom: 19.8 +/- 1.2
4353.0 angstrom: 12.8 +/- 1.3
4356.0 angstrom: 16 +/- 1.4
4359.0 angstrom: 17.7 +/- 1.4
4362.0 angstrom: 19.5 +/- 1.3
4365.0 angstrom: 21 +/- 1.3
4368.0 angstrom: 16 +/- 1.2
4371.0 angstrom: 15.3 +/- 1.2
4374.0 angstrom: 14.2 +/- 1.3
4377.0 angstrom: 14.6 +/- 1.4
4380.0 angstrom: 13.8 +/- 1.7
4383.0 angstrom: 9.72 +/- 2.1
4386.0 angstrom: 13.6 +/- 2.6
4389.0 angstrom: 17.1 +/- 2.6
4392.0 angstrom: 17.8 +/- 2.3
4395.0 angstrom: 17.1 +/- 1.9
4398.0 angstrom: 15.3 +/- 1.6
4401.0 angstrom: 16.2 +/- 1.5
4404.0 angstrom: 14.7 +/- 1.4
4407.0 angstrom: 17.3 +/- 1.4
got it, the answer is 1.1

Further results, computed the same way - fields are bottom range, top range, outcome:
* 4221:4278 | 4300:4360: 1.12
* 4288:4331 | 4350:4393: 1.30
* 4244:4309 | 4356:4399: 1.28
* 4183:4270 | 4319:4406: 1.13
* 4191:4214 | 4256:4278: 0.85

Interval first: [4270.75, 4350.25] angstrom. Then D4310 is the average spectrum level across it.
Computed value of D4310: 13.3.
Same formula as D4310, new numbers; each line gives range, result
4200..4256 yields 13.6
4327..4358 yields 16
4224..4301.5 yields 12.7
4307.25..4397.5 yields 15.2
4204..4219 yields 15.9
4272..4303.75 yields 12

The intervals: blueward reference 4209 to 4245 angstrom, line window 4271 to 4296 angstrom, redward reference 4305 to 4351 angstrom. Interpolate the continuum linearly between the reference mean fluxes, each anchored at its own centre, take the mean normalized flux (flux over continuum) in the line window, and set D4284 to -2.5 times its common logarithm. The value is 0.12 mag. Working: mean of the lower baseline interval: 13.4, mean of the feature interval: 12.5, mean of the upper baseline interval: 14.4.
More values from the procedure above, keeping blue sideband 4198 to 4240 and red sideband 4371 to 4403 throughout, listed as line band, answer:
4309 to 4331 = 0.051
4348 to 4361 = -0.138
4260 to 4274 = 0.086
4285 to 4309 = 0.307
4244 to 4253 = 0.056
